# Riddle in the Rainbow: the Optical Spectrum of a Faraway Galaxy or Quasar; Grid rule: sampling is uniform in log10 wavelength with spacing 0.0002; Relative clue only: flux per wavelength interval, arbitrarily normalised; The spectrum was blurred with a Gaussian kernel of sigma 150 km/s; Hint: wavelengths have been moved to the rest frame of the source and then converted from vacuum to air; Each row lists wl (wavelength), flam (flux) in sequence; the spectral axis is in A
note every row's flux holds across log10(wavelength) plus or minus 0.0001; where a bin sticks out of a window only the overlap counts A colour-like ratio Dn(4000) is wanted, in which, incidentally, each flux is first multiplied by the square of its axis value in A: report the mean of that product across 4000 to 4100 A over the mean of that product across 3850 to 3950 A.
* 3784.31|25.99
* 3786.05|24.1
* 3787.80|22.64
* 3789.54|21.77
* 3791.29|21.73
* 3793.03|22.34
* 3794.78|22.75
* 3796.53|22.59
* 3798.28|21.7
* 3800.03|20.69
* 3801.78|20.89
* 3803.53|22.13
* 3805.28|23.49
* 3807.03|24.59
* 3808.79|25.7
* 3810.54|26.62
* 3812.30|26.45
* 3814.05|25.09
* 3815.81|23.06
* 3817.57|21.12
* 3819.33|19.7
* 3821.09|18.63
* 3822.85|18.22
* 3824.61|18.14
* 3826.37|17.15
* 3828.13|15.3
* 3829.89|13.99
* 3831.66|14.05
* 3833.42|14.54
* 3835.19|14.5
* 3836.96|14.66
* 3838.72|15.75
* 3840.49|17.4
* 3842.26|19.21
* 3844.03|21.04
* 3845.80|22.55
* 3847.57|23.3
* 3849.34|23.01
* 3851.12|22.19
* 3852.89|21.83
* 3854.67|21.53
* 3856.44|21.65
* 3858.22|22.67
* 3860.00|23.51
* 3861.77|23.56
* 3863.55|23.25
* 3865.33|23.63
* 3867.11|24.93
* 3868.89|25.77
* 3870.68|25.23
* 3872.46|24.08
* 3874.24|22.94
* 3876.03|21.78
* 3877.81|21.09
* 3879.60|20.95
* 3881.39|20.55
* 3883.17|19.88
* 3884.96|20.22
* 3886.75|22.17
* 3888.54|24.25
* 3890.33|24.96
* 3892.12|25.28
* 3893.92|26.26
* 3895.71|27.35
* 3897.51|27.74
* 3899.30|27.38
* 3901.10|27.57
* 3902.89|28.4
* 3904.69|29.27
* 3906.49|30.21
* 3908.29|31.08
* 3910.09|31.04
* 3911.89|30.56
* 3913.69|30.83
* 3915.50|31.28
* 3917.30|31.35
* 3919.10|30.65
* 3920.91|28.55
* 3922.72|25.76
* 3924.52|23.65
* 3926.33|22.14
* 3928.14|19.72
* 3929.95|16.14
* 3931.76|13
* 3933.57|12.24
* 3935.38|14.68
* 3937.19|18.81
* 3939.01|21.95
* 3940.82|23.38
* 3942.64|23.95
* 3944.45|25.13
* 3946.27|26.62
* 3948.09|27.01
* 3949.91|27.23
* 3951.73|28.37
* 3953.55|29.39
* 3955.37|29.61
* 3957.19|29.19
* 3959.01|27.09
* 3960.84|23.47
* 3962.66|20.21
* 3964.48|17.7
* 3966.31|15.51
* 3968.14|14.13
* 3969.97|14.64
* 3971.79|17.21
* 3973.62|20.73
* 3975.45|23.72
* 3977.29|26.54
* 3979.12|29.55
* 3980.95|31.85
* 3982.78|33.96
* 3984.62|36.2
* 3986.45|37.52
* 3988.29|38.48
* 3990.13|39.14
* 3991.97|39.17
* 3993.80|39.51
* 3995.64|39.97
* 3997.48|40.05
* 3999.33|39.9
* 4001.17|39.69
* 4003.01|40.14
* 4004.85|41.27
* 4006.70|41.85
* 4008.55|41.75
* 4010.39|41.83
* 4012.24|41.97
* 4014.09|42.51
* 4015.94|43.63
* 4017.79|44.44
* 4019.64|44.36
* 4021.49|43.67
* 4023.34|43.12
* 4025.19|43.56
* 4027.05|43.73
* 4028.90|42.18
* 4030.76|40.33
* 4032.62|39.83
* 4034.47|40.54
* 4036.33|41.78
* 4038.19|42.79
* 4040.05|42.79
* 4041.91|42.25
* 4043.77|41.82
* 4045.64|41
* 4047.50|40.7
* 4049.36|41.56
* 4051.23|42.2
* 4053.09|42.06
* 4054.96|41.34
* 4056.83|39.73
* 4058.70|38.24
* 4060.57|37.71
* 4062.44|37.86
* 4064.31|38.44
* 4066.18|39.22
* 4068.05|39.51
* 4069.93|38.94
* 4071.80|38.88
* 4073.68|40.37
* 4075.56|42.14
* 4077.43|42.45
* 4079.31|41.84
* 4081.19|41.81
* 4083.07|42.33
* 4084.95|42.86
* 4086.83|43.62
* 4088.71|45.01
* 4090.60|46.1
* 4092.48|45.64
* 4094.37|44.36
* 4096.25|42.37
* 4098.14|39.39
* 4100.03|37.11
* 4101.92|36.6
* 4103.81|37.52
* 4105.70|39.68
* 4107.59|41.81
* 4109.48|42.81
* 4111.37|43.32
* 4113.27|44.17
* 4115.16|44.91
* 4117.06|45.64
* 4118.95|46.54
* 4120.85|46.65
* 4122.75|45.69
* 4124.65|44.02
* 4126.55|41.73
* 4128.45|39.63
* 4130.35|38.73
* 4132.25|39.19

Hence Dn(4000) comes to 1.85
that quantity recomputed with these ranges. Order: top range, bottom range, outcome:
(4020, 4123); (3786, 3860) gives 2.29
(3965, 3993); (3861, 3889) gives 1.29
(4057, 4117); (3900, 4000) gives 1.63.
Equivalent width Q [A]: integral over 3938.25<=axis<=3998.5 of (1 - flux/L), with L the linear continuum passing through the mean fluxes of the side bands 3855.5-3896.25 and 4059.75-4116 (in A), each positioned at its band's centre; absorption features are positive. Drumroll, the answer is 6.6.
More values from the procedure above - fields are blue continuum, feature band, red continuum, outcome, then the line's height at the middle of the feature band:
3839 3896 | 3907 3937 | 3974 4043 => 4.6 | 29.1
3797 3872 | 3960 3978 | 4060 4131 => 7.1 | 31.7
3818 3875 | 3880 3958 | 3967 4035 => 7.3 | 28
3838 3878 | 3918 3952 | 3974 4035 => 9.4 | 31.1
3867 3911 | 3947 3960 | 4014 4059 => 1.7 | 32.6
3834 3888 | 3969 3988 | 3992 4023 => 5.2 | 37.6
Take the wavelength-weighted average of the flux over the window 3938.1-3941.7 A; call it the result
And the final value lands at 22.7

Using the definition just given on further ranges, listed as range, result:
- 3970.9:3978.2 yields 22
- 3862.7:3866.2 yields 23.4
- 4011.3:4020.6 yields 43.4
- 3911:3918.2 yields 31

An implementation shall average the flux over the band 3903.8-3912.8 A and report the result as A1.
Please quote 30.4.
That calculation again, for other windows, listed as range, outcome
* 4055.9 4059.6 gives 39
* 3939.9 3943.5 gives 23.7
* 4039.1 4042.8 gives 42.5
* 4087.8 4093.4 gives 45.6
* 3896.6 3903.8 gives 27.8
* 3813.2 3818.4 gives 23.1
